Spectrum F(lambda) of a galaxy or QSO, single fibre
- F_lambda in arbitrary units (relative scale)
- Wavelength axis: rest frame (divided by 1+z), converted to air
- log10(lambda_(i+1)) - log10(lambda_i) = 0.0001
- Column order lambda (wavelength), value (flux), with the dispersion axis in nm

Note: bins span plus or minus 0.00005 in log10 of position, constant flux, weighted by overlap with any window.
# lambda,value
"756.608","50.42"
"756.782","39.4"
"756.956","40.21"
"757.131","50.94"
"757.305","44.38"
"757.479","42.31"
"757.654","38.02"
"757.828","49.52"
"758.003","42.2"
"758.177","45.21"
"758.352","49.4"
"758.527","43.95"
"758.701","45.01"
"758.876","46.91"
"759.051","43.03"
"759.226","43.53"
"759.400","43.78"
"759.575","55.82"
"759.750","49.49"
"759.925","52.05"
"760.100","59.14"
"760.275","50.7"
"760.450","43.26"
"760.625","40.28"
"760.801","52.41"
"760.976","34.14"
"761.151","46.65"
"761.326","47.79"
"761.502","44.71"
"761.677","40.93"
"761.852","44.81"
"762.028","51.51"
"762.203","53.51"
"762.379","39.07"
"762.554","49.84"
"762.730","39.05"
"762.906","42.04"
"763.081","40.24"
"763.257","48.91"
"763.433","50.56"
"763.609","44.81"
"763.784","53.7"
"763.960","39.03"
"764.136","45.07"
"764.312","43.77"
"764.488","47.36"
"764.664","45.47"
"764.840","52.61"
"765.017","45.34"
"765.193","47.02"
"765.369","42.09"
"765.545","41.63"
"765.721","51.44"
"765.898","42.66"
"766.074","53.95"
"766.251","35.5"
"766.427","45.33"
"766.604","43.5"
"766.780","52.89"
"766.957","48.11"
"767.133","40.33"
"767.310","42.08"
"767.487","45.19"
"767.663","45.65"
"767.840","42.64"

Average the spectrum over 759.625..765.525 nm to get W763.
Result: 46.3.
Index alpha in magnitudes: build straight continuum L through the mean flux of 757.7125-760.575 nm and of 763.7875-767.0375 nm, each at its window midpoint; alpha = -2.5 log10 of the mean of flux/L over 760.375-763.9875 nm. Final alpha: 0.04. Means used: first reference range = 47.5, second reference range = 45.9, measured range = 45.2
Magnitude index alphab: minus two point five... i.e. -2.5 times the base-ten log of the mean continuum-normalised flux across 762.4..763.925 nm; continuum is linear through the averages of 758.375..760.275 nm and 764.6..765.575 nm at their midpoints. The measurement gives 0.03 mag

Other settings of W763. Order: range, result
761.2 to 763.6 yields 45.6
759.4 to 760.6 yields 50.6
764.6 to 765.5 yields 46.3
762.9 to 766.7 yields 45.6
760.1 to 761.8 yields 45.3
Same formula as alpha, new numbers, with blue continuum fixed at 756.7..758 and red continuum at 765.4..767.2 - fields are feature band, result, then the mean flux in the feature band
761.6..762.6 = -0.048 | 46.6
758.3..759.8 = -0.067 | 46.6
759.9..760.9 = -0.120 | 49.3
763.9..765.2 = -0.015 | 45.7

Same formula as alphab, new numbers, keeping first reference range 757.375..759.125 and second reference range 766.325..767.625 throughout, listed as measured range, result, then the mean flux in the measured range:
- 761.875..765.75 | -0.02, 46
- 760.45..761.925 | 0.02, 43.9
